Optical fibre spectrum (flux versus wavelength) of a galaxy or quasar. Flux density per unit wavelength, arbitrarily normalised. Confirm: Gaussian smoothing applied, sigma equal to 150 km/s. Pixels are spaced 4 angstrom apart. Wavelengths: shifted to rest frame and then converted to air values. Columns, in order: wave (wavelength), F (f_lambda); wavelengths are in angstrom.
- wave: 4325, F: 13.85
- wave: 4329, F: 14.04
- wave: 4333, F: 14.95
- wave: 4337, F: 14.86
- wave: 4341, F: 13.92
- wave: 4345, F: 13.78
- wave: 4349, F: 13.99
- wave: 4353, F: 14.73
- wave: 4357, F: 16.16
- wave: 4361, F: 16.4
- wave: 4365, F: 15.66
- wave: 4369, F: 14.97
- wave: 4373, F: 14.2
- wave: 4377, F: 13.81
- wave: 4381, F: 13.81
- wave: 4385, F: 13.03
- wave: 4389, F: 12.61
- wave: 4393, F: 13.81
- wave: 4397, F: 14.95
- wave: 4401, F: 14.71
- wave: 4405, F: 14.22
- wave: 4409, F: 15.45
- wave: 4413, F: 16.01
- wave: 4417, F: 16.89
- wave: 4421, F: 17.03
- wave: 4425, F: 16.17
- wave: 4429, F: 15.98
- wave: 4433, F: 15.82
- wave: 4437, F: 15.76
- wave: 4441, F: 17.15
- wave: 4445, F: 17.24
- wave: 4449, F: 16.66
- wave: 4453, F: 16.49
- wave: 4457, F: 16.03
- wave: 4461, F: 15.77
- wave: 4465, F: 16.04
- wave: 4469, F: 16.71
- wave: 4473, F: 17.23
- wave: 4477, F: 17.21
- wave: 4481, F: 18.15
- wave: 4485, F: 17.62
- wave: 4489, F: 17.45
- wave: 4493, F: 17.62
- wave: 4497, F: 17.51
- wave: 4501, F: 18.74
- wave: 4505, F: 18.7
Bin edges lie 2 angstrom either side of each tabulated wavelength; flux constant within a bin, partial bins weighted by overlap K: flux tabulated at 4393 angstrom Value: 13.81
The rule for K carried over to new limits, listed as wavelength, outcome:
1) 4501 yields 18.74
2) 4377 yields 13.81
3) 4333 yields 14.95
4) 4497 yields 17.51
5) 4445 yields 17.24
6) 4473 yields 17.23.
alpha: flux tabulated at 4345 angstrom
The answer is 13.78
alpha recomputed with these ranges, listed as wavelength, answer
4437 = 15.76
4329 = 14.04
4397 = 14.95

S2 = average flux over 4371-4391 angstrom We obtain 13.5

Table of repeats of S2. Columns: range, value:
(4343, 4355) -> 14.2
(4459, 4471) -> 16.2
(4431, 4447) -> 16.5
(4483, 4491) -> 17.5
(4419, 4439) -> 16.2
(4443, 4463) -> 16.4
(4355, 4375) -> 15.5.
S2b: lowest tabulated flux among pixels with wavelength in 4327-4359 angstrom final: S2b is 13.78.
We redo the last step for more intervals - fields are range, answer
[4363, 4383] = 13.81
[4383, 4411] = 12.61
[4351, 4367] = 14.73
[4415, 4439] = 15.76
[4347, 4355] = 13.99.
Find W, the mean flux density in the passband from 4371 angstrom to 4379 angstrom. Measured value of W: 14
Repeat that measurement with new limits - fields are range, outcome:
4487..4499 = 17.5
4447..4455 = 16.6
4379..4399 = 13.6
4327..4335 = 14.5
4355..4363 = 16.3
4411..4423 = 16.6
